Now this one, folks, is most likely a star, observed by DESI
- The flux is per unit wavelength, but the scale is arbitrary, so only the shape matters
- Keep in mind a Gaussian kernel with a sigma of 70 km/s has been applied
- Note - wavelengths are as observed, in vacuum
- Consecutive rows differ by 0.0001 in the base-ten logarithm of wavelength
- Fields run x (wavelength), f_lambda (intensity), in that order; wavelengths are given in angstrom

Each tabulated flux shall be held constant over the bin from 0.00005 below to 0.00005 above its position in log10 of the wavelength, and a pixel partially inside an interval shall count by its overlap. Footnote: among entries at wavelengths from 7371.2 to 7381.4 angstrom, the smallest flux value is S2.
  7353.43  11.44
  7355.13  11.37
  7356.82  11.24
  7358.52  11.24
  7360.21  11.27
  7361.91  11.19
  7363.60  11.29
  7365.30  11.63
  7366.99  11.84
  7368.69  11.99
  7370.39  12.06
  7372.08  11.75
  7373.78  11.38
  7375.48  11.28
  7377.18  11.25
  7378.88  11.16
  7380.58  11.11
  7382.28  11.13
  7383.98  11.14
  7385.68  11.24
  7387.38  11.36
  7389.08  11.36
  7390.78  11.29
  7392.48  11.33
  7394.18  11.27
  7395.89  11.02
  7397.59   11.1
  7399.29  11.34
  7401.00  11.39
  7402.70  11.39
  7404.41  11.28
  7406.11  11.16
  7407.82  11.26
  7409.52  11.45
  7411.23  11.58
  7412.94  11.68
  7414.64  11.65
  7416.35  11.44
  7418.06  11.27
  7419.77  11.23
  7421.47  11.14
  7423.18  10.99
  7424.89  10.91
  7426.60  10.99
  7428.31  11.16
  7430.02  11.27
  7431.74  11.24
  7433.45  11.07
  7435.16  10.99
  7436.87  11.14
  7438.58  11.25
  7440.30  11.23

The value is 11.11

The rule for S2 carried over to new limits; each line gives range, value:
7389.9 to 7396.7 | 11.02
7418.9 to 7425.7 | 10.91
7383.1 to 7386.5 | 11.14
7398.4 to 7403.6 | 11.34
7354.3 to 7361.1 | 11.24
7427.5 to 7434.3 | 11.07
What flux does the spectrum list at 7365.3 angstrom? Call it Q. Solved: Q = 11.63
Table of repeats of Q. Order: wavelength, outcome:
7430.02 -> 11.27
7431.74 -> 11.24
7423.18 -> 10.99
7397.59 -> 11.1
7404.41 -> 11.28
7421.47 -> 11.14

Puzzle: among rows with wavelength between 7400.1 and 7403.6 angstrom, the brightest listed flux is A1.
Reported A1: 11.39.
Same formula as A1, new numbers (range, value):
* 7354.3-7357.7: 11.37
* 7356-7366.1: 11.63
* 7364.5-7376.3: 12.06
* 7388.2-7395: 11.36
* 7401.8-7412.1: 11.58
